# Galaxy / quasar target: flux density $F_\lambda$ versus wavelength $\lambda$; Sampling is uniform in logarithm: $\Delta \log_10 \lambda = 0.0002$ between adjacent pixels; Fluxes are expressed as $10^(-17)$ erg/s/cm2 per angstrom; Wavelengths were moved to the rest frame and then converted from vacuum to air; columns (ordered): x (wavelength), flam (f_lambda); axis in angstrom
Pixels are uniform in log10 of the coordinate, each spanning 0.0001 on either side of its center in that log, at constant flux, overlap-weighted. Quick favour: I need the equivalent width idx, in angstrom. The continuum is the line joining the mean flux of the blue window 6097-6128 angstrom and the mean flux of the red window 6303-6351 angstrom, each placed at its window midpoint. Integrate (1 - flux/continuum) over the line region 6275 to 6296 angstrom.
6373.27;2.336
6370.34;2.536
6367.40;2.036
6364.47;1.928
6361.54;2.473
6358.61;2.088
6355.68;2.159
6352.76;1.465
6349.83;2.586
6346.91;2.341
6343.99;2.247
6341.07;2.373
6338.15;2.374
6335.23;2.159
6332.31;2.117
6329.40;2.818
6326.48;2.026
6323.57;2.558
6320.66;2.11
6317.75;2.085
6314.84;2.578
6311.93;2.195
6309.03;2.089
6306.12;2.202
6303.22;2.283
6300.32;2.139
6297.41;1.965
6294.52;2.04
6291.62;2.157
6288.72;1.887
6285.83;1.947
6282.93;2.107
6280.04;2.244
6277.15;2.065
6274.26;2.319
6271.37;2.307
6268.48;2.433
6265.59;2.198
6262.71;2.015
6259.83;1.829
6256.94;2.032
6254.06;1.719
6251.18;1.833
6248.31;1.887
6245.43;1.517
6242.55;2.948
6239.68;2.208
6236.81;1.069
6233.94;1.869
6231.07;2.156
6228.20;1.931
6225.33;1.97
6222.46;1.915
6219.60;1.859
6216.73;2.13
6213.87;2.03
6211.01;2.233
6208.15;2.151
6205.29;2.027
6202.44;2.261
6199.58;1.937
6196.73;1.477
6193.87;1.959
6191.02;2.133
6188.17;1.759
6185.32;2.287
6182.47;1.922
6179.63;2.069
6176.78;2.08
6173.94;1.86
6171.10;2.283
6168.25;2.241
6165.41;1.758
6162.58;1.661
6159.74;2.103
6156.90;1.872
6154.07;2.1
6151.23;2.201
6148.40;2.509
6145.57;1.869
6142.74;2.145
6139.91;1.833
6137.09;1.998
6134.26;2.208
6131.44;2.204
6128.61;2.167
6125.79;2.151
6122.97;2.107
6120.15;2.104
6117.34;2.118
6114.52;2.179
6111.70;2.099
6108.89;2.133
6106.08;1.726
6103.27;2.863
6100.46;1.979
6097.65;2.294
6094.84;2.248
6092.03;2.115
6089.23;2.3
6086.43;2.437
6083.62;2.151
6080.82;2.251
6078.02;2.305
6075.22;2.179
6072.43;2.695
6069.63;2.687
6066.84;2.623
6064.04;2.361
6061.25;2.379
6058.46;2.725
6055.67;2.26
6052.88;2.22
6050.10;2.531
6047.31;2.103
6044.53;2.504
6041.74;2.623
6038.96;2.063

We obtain 1.9 angstrom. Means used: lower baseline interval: 2.16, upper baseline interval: 2.3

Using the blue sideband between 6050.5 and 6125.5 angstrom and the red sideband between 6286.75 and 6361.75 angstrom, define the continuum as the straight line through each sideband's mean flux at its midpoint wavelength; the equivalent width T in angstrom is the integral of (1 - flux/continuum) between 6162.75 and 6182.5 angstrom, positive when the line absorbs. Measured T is 2.1 angstrom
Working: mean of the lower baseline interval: 2.29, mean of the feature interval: 2.02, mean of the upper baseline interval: 2.21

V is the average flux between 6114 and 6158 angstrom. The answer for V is 2.11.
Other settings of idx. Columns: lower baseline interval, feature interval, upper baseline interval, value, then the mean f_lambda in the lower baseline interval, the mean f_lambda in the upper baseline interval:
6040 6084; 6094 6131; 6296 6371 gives 3.32 angstrom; 2.42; 2.22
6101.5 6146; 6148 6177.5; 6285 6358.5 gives 1.28 angstrom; 2.12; 2.2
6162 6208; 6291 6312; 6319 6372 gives 0.45 angstrom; 1.99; 2.24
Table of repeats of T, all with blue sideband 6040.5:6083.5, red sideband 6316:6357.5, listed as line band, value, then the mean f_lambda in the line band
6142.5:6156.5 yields 1.3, 2.15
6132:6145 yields 1.8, 2.05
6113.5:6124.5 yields 1.2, 2.13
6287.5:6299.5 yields 1.3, 2.02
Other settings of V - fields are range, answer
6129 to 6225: 2.03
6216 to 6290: 2.01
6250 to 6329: 2.13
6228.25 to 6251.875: 1.94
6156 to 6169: 1.91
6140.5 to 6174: 2.05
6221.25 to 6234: 1.98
